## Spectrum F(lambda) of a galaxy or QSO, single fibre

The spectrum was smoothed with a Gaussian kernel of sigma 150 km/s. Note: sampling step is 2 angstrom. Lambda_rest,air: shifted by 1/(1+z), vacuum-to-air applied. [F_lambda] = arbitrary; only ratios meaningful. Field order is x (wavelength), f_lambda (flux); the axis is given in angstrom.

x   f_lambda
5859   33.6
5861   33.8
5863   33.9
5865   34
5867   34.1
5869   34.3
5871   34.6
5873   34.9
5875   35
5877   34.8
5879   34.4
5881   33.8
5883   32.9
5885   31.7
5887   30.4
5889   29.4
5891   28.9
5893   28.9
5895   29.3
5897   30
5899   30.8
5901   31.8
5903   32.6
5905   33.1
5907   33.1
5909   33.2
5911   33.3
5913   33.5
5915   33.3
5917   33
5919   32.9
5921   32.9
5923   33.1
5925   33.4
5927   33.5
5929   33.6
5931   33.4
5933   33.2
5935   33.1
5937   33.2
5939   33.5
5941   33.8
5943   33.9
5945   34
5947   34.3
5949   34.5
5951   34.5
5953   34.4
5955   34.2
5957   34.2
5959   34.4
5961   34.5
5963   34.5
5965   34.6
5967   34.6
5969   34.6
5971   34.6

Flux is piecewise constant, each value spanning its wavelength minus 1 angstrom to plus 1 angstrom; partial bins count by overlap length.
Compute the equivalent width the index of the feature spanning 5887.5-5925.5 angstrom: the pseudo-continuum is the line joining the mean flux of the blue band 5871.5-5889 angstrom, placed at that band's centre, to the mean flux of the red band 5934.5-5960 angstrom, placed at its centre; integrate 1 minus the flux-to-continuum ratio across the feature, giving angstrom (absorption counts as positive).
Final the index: 1.9 angstrom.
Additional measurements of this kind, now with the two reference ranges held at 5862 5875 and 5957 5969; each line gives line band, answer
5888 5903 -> 1.9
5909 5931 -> 0.8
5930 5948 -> 0.5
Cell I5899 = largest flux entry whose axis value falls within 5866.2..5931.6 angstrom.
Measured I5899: 35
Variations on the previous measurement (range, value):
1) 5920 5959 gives 34.5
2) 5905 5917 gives 33.5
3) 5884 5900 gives 31.7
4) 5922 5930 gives 33.6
